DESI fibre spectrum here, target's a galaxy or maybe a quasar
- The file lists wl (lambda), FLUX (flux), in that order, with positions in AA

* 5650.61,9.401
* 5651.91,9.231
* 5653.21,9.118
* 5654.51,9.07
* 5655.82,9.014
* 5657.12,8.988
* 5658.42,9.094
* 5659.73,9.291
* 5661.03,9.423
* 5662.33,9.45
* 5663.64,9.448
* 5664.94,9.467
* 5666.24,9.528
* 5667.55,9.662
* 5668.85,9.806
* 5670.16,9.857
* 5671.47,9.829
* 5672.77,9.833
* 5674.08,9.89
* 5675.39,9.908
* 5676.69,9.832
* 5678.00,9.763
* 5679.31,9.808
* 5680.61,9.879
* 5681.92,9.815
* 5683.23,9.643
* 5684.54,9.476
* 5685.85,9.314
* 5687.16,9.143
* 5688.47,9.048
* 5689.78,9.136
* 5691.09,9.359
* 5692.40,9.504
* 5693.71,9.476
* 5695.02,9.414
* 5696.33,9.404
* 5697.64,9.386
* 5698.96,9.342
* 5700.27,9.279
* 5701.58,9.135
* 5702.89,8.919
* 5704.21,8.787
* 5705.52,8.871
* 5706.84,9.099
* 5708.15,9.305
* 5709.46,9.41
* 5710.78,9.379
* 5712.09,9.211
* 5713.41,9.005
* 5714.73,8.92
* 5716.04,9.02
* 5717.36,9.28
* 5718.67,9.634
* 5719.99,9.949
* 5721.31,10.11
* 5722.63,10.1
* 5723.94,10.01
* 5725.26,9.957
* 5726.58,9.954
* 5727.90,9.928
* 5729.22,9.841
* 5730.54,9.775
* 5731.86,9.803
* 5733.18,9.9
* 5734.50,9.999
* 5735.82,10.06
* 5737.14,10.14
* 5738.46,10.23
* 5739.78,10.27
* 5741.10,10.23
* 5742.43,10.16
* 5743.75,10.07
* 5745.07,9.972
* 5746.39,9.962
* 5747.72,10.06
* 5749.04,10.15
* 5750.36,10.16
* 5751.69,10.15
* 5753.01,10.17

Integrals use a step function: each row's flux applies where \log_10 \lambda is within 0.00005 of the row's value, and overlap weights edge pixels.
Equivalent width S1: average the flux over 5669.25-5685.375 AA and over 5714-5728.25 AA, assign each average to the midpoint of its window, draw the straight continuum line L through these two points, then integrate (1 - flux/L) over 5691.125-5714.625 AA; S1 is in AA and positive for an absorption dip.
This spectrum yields 1.2 AA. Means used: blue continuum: 9.79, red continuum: 9.71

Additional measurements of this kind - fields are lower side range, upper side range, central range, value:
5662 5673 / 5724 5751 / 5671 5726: 2.0 AA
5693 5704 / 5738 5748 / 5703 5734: 0.4 AA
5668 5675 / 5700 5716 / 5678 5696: 0.1 AA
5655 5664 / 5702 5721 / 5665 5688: -1.2 AA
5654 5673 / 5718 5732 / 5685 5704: 0.8 AA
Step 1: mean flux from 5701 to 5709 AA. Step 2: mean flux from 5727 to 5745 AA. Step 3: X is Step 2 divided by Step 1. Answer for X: 1.1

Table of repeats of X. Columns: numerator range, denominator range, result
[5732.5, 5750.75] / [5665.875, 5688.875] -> 1.04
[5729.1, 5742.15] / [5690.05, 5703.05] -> 1.07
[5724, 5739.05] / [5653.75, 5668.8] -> 1.07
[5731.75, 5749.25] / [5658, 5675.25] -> 1.05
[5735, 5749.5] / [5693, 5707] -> 1.10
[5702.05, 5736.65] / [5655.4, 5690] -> 1.00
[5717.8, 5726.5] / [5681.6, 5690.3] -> 1.06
